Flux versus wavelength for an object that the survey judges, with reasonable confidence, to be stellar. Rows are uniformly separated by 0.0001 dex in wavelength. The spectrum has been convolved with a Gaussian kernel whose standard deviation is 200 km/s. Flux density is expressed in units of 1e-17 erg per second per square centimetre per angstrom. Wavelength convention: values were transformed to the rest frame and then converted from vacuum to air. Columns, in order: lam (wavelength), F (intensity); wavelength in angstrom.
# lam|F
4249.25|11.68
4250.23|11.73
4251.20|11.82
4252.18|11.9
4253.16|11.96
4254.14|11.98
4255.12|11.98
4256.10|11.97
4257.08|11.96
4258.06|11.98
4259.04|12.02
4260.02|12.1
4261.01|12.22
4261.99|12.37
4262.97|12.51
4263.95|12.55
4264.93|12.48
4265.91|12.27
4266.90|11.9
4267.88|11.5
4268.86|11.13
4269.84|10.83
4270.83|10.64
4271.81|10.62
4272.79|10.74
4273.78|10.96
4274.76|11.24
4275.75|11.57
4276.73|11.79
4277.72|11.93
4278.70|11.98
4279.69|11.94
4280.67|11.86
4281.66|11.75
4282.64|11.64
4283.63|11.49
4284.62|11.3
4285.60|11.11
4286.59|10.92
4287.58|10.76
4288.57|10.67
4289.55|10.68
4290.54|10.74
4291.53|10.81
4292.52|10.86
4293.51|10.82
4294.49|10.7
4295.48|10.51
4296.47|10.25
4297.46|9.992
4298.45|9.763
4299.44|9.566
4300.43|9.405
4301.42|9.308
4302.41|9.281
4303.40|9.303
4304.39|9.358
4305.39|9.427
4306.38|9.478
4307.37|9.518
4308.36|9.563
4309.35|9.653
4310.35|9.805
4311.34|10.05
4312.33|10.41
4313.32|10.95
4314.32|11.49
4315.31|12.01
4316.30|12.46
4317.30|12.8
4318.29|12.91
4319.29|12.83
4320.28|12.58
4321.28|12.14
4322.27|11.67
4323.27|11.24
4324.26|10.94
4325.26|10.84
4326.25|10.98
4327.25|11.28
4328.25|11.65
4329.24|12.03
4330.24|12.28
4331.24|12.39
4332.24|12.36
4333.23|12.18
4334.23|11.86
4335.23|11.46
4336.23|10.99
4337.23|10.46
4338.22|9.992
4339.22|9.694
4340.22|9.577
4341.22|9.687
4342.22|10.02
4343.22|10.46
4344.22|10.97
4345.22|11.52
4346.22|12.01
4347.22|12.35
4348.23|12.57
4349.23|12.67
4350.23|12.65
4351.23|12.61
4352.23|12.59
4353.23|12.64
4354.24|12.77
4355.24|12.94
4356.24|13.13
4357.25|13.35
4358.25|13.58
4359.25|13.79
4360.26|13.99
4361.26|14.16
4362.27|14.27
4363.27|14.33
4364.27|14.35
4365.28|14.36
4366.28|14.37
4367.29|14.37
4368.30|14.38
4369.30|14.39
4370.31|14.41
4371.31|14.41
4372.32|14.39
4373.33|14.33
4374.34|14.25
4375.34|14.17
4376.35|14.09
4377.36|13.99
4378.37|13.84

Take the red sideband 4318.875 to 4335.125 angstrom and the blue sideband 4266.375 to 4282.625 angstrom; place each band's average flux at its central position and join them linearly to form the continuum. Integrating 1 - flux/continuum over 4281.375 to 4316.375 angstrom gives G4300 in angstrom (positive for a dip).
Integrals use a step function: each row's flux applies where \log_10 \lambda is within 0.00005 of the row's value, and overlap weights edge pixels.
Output 3.6 angstrom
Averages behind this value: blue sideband 11.4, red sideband 11.8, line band 10.4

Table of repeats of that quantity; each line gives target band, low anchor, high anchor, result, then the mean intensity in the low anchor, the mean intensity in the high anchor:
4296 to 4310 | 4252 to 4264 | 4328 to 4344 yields 2.4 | 12.1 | 11.1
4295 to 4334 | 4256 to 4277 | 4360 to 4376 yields 6.2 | 11.7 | 14.3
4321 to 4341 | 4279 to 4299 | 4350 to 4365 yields 1.9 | 10.9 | 13.4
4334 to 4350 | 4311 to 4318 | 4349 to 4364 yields 2.1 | 11.5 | 13.3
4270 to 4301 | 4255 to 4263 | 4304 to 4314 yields -0.1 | 12.1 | 9.85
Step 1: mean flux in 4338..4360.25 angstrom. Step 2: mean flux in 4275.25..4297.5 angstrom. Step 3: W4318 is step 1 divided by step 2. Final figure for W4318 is 1.1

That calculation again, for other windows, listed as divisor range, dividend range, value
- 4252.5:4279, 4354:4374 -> 1.19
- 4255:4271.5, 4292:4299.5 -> 0.87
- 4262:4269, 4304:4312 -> 0.79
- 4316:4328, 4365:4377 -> 1.21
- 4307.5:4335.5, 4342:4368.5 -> 1.13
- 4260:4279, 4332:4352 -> 0.97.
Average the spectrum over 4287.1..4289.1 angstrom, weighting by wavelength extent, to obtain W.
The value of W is 10.7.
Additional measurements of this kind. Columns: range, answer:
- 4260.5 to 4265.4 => 12.4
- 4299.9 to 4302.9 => 9.34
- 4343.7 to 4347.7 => 11.7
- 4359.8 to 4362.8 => 14.2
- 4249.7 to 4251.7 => 11.8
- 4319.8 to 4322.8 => 12.1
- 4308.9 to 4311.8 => 9.82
